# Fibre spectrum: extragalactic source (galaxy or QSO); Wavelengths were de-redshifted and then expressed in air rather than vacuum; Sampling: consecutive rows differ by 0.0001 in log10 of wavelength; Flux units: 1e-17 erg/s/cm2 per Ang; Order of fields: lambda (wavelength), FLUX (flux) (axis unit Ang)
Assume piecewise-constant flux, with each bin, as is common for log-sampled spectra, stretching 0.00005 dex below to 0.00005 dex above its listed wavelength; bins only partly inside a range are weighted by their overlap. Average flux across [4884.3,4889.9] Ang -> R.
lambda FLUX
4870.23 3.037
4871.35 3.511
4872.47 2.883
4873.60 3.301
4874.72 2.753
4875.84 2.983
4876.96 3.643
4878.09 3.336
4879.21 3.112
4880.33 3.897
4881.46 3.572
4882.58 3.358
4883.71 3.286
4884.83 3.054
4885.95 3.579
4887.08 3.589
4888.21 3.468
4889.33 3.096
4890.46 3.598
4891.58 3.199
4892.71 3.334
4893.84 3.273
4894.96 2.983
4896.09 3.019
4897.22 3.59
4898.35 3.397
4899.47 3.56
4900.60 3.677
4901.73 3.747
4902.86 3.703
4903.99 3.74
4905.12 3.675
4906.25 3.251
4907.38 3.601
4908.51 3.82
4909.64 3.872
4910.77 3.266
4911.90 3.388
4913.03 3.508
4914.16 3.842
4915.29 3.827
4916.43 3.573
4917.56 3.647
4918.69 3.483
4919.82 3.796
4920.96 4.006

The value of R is 3.36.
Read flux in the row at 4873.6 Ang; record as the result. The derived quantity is 3.301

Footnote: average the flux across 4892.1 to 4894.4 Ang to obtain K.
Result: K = 3.3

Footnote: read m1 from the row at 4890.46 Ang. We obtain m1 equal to 3.598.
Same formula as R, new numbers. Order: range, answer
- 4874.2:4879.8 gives 3.18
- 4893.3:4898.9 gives 3.25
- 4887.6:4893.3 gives 3.34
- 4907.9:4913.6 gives 3.57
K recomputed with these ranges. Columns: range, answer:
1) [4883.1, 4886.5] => 3.31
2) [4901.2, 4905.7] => 3.71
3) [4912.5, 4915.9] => 3.72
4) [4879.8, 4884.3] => 3.52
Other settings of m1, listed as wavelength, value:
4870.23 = 3.037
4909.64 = 3.872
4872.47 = 2.883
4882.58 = 3.358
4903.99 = 3.74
